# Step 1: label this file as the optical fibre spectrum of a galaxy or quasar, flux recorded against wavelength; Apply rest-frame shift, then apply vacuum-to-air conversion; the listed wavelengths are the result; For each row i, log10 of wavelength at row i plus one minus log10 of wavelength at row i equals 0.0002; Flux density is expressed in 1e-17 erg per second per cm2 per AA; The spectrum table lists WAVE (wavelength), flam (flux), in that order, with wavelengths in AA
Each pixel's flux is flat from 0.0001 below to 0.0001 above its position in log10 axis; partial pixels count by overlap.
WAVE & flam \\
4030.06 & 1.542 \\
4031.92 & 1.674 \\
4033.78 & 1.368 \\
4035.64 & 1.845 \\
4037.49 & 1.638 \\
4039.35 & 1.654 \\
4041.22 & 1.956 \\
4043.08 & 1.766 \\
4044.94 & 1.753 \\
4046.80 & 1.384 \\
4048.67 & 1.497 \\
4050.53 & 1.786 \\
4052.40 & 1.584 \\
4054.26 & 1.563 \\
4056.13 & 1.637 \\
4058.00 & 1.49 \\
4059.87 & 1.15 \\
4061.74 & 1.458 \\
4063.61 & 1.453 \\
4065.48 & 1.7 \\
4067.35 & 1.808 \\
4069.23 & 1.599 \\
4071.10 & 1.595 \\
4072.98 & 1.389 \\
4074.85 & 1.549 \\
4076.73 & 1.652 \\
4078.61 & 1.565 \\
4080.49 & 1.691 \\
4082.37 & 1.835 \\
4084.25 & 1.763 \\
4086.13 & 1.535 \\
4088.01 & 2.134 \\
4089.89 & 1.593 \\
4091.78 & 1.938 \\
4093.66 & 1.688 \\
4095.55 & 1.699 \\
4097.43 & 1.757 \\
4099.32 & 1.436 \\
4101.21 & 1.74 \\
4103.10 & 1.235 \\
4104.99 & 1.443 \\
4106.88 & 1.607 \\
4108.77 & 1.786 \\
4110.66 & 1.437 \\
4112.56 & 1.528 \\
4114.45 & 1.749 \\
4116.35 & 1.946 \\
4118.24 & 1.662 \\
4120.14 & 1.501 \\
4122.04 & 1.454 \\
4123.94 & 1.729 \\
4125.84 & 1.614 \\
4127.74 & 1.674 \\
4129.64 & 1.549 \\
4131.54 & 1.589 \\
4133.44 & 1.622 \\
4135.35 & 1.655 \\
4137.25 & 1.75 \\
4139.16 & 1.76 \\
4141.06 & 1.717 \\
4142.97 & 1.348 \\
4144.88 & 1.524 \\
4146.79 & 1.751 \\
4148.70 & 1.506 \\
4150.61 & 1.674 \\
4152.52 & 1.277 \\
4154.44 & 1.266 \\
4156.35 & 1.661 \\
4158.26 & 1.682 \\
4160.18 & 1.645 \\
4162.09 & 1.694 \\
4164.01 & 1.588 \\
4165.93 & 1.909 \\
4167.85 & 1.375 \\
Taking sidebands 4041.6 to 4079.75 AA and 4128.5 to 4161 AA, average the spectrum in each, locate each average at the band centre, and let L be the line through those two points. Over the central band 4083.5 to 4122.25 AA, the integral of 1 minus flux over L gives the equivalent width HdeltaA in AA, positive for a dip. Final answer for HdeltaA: -1.74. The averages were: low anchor 1.58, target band 1.65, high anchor 1.59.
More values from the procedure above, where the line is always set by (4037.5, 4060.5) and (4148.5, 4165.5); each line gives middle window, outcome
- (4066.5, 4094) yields -1.6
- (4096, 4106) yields 0.4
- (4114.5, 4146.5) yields -1.2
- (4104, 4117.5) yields -0.5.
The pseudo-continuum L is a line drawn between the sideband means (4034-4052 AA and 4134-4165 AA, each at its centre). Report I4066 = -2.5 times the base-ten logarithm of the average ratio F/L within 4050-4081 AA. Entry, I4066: 0.07 mag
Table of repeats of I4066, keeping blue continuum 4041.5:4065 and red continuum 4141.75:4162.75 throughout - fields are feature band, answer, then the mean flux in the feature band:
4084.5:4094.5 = -0.15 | 1.78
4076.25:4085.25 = -0.10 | 1.7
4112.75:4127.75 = -0.07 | 1.66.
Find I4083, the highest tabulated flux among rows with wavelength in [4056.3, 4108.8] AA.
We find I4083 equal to 2.134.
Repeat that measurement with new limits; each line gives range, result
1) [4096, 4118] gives 1.946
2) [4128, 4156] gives 1.76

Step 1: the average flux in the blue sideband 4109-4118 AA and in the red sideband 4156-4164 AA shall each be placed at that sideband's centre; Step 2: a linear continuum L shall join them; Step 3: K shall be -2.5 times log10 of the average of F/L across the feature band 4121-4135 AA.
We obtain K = 0.04 mag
